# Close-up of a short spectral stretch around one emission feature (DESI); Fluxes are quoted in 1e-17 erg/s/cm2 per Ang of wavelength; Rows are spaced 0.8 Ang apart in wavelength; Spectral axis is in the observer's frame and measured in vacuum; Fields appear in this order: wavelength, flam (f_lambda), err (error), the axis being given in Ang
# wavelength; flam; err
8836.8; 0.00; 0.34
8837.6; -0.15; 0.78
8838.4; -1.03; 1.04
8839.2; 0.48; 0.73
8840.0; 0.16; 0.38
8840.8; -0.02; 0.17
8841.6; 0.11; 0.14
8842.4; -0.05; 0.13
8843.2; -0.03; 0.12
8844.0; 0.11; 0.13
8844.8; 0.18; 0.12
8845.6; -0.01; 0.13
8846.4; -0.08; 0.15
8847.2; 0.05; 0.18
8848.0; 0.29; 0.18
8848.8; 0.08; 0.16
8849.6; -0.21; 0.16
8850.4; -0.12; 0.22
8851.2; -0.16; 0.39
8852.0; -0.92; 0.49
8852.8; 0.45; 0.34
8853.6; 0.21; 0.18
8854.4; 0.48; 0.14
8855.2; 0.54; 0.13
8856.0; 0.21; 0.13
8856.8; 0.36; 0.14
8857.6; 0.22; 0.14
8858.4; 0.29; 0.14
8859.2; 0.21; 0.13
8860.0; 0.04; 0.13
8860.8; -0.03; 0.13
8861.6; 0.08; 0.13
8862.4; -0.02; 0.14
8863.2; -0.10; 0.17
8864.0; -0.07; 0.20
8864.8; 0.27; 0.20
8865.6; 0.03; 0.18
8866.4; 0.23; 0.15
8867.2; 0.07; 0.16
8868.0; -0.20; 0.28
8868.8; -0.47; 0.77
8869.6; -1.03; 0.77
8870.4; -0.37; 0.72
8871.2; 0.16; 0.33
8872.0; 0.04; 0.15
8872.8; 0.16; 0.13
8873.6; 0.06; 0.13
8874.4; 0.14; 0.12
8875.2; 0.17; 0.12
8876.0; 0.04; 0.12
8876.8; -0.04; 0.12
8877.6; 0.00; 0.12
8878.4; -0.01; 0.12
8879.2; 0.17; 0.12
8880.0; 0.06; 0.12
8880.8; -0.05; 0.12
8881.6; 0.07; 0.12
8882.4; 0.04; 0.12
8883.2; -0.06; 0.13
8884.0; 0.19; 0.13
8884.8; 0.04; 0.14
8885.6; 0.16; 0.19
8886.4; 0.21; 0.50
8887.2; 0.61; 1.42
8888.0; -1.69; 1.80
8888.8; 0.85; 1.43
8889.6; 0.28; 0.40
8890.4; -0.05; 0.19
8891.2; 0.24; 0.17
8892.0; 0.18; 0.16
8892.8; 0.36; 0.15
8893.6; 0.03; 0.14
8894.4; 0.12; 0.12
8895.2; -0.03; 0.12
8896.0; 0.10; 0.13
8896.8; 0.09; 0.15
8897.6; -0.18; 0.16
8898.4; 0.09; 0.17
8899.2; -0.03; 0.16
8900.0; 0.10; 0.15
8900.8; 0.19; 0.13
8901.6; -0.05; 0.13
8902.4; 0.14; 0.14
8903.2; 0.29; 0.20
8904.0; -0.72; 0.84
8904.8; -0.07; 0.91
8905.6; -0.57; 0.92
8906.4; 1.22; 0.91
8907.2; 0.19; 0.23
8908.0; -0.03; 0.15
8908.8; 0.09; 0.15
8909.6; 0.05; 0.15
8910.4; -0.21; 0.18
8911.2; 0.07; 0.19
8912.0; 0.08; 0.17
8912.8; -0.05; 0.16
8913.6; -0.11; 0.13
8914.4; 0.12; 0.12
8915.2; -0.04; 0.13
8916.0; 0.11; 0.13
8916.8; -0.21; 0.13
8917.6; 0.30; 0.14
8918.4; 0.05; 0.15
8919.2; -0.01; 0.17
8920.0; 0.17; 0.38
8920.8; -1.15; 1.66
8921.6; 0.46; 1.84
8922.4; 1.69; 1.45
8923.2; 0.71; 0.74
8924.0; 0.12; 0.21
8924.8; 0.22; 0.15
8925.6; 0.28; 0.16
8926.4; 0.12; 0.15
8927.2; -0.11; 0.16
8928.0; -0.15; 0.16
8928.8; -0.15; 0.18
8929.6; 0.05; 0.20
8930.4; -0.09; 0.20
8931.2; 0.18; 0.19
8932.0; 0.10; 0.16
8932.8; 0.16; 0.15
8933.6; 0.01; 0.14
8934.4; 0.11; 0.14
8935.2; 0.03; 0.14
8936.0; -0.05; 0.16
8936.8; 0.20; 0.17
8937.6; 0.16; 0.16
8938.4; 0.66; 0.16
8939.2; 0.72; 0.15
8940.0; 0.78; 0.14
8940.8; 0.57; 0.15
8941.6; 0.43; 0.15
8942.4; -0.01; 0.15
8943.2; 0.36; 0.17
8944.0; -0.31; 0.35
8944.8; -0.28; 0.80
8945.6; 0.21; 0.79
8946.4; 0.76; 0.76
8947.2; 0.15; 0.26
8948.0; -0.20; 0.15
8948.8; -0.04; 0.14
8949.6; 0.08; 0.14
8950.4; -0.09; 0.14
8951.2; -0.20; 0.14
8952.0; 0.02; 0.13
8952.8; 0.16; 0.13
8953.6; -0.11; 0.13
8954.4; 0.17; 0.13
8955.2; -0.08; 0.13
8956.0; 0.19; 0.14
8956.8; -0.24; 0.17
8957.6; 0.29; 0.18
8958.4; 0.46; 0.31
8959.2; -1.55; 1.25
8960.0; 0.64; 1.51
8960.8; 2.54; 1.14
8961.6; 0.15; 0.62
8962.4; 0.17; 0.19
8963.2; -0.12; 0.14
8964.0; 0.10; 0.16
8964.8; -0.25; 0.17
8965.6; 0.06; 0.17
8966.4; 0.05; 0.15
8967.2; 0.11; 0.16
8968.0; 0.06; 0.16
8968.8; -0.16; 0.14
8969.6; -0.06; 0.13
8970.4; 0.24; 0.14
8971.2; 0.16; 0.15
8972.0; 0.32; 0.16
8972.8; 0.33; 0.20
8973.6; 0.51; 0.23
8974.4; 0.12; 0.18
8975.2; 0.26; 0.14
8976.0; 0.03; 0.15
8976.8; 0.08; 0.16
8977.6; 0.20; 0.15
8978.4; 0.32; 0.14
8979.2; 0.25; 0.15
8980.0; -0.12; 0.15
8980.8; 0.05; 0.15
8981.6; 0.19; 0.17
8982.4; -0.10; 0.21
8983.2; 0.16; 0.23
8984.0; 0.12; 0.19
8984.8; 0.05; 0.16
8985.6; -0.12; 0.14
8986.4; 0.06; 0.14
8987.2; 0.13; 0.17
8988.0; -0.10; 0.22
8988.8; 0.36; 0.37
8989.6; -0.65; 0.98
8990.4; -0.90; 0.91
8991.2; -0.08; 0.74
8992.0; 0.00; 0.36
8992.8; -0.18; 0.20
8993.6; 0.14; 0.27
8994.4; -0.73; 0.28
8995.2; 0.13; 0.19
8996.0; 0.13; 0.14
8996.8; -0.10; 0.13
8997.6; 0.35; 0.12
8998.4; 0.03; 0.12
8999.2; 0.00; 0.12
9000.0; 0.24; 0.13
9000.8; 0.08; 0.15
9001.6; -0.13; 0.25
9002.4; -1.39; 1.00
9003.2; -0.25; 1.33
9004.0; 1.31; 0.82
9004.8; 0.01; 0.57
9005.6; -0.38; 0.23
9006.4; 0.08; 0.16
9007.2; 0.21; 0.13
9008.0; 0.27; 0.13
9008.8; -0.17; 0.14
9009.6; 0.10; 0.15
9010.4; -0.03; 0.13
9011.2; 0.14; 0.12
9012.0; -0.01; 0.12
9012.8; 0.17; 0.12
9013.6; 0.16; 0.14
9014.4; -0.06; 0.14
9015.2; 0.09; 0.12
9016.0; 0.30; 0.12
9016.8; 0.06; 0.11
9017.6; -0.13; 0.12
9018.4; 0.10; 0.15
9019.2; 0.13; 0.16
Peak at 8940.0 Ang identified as [O III] 5007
